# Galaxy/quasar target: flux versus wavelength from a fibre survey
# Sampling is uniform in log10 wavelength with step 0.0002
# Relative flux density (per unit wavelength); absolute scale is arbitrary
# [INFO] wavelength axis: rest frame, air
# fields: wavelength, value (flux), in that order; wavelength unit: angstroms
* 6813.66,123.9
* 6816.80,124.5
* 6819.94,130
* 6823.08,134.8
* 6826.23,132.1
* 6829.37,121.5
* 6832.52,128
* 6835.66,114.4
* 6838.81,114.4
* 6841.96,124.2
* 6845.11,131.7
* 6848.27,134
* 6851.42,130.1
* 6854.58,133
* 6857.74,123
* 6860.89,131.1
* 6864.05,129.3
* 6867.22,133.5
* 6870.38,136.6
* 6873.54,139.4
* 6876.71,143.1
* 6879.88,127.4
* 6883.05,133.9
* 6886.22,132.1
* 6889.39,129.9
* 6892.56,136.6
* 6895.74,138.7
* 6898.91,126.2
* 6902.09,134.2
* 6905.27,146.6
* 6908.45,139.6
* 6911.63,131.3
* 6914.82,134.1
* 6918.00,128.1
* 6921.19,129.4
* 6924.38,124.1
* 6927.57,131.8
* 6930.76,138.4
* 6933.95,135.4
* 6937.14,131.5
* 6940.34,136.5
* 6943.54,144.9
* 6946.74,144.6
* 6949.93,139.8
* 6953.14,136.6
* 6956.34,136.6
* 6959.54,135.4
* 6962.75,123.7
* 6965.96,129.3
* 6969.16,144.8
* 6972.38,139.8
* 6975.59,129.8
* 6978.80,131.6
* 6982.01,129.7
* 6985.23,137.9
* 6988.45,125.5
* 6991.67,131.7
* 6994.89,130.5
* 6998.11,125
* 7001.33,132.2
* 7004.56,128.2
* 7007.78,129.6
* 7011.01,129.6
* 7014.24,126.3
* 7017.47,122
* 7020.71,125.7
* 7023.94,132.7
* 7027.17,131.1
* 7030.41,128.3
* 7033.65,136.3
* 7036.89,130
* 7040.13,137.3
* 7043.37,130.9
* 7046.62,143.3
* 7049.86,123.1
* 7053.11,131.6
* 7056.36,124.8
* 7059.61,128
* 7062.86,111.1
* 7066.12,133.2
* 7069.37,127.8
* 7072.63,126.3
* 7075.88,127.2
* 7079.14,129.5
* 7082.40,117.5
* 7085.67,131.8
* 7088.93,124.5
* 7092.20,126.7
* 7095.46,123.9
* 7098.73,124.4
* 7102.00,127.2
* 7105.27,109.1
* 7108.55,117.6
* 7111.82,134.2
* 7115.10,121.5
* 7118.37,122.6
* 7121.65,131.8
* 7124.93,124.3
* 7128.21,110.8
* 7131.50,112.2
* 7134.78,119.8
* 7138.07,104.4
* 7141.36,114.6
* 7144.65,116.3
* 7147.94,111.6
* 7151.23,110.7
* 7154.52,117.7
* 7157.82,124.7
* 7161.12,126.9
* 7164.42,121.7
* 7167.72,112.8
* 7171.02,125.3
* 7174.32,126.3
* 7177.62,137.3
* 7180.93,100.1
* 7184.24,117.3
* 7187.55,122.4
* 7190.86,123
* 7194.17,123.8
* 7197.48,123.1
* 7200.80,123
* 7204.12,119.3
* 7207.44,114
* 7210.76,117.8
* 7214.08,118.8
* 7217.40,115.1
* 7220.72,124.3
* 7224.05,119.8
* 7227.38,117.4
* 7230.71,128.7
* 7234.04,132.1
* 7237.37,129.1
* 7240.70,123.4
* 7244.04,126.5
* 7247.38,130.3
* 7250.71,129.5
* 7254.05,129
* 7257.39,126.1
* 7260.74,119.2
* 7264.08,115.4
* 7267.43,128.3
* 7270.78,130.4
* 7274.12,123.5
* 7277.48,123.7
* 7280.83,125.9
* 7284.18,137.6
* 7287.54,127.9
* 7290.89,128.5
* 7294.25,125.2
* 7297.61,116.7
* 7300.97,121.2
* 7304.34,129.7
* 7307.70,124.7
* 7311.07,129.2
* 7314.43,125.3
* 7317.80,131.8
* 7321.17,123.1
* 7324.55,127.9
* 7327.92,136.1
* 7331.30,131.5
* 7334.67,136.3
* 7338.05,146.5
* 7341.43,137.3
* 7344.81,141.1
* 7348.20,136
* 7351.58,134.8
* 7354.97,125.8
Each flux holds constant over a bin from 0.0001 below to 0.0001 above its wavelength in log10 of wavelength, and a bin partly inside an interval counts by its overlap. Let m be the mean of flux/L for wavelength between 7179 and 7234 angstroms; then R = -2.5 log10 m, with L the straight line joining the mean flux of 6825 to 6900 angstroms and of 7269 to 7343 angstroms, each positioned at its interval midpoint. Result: 0.08 mag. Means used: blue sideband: 130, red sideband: 129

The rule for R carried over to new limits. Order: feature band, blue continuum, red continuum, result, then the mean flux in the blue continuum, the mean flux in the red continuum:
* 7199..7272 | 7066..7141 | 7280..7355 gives 0.04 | 123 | 131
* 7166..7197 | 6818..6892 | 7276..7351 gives 0.08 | 130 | 130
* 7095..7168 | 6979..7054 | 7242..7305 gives 0.08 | 130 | 126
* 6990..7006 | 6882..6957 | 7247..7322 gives 0.03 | 135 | 126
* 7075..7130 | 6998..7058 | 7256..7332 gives 0.05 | 130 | 126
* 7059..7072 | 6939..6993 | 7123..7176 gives 0.01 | 135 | 118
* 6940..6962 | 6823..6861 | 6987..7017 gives -0.09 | 127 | 129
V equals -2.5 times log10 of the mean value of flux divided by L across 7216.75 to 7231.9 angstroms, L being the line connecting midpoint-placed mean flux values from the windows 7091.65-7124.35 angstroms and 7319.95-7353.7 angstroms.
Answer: 0.07 mag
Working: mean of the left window 124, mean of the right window 135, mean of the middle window 121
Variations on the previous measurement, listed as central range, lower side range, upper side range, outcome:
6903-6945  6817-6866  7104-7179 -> -0.08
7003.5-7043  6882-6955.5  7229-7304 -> 0.02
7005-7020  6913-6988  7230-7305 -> 0.05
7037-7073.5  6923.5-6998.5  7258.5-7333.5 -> 0.03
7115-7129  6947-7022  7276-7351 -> 0.07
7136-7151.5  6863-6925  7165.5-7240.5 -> 0.11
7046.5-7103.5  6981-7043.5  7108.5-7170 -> -0.02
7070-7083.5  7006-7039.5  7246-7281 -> 0.02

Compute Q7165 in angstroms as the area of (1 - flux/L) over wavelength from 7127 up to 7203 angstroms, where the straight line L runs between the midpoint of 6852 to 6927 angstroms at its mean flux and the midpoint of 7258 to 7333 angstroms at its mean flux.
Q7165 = 5.9 angstroms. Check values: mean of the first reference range 133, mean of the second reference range 126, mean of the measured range 119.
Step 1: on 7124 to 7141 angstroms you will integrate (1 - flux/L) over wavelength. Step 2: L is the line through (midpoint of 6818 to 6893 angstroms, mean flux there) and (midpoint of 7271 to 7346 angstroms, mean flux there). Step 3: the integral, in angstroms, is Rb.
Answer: 2.1 angstroms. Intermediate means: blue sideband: 130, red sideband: 130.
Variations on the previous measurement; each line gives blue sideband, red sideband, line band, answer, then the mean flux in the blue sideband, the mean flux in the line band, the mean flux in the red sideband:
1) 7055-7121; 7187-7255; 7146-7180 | 0.8 angstroms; 125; 121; 123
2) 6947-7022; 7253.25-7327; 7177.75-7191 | 1.1 angstroms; 132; 117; 126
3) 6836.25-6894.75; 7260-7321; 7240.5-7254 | -0.2 angstroms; 131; 128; 126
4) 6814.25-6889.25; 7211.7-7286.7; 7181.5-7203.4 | 0.9 angstroms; 130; 121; 125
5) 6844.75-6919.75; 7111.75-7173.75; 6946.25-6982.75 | -1.7 angstroms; 133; 135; 119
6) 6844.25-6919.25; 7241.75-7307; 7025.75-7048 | -0.6 angstroms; 134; 134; 126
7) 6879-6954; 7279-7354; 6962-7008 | 0.9 angstroms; 135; 131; 131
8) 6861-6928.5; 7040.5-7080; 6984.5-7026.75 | 0.4 angstroms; 134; 129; 128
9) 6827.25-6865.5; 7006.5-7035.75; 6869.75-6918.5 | -3.0 angstroms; 126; 135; 129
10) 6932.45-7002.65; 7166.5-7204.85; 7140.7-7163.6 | 1.0 angstroms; 134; 118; 121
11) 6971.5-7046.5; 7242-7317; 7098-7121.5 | 1.1 angstroms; 131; 123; 126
